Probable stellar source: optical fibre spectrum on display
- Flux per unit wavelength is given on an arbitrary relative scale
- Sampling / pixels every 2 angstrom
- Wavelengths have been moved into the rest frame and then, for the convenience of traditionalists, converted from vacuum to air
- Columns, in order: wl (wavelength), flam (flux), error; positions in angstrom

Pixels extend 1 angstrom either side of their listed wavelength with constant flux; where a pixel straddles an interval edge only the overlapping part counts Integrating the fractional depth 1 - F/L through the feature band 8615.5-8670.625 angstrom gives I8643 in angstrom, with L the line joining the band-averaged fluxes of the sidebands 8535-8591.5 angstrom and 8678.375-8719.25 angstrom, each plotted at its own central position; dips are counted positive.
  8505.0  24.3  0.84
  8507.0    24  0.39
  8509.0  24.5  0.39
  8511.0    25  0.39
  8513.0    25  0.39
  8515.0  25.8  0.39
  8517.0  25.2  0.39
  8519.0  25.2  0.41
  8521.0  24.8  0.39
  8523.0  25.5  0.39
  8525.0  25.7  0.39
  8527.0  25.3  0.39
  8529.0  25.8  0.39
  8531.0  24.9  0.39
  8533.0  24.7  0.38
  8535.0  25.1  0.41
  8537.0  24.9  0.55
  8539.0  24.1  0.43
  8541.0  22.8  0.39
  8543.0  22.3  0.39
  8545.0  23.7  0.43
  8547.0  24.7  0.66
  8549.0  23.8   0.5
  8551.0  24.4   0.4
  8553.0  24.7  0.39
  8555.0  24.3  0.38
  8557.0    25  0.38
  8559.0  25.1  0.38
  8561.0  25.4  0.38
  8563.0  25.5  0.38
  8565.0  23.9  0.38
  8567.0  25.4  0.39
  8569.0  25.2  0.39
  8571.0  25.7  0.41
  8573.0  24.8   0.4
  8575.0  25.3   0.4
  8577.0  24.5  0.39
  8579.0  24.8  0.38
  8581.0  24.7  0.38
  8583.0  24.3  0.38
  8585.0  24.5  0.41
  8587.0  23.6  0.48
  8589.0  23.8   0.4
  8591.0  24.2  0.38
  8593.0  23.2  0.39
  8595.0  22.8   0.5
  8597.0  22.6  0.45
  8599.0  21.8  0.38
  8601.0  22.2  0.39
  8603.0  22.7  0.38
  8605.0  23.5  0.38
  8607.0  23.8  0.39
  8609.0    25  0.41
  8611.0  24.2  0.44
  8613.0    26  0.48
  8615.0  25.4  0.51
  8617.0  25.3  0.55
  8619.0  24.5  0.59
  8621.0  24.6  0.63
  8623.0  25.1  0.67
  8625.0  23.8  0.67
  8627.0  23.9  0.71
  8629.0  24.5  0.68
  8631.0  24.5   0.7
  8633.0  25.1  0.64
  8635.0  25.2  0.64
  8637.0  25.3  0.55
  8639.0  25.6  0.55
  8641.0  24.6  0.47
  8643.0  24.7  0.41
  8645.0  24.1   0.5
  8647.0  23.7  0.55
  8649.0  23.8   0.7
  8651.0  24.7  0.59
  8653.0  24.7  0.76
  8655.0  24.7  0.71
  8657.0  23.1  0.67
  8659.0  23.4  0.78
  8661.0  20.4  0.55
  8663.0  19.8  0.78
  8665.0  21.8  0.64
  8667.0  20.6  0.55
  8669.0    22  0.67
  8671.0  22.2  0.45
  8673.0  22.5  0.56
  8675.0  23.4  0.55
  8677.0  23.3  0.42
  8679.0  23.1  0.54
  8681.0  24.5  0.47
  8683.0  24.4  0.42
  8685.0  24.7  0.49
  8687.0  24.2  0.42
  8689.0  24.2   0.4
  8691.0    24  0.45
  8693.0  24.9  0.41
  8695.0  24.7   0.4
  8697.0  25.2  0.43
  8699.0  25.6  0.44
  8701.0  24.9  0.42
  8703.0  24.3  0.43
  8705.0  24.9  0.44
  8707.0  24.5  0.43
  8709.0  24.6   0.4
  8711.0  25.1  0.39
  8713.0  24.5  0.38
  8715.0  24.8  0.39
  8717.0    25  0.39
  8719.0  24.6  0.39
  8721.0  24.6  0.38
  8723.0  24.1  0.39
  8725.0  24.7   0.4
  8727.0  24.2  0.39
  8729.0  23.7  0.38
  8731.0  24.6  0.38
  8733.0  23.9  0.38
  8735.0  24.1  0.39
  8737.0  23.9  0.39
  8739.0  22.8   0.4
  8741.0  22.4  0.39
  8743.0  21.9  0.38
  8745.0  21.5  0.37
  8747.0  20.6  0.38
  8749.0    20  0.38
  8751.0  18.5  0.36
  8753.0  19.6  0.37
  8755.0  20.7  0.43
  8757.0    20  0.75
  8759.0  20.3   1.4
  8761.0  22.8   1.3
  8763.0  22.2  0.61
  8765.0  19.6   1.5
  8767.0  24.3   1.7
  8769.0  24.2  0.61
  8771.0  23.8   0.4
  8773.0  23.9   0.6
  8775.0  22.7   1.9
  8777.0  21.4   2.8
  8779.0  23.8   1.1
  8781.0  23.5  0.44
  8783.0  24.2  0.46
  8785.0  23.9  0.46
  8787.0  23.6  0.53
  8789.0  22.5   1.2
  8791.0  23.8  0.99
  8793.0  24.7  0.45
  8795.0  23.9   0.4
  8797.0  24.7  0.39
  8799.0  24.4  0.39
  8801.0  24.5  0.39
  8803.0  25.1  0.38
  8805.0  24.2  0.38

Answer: 1.7 angstrom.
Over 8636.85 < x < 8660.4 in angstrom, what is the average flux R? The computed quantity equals 24.3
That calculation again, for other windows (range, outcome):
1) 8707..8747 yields 23.9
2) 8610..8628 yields 24.8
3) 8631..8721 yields 24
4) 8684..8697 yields 24.5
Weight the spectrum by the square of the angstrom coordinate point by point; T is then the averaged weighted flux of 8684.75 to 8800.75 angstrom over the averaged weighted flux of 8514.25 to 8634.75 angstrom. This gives 1.0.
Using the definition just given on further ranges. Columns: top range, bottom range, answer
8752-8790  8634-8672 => 0.99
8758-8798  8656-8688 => 1.05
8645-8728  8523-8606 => 1.01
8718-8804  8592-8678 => 1.00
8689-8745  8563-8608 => 1.04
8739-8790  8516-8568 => 0.94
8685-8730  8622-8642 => 1.01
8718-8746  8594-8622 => 1.02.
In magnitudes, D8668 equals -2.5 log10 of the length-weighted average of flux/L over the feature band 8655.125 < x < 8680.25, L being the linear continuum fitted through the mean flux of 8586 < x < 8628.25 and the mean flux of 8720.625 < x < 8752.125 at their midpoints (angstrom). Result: 0.05 mag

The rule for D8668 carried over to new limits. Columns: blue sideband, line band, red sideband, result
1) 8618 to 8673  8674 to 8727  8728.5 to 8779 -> -0.072 mag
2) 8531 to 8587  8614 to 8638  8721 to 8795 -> -0.037 mag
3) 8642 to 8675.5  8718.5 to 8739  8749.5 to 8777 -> -0.097 mag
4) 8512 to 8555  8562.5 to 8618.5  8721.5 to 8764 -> -0.010 mag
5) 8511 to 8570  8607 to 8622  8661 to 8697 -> -0.045 mag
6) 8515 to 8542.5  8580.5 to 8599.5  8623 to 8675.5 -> 0.030 mag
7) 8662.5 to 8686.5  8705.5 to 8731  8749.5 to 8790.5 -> -0.092 mag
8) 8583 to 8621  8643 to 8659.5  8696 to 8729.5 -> 0.007 mag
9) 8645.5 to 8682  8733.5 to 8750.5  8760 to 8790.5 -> 0.046 mag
